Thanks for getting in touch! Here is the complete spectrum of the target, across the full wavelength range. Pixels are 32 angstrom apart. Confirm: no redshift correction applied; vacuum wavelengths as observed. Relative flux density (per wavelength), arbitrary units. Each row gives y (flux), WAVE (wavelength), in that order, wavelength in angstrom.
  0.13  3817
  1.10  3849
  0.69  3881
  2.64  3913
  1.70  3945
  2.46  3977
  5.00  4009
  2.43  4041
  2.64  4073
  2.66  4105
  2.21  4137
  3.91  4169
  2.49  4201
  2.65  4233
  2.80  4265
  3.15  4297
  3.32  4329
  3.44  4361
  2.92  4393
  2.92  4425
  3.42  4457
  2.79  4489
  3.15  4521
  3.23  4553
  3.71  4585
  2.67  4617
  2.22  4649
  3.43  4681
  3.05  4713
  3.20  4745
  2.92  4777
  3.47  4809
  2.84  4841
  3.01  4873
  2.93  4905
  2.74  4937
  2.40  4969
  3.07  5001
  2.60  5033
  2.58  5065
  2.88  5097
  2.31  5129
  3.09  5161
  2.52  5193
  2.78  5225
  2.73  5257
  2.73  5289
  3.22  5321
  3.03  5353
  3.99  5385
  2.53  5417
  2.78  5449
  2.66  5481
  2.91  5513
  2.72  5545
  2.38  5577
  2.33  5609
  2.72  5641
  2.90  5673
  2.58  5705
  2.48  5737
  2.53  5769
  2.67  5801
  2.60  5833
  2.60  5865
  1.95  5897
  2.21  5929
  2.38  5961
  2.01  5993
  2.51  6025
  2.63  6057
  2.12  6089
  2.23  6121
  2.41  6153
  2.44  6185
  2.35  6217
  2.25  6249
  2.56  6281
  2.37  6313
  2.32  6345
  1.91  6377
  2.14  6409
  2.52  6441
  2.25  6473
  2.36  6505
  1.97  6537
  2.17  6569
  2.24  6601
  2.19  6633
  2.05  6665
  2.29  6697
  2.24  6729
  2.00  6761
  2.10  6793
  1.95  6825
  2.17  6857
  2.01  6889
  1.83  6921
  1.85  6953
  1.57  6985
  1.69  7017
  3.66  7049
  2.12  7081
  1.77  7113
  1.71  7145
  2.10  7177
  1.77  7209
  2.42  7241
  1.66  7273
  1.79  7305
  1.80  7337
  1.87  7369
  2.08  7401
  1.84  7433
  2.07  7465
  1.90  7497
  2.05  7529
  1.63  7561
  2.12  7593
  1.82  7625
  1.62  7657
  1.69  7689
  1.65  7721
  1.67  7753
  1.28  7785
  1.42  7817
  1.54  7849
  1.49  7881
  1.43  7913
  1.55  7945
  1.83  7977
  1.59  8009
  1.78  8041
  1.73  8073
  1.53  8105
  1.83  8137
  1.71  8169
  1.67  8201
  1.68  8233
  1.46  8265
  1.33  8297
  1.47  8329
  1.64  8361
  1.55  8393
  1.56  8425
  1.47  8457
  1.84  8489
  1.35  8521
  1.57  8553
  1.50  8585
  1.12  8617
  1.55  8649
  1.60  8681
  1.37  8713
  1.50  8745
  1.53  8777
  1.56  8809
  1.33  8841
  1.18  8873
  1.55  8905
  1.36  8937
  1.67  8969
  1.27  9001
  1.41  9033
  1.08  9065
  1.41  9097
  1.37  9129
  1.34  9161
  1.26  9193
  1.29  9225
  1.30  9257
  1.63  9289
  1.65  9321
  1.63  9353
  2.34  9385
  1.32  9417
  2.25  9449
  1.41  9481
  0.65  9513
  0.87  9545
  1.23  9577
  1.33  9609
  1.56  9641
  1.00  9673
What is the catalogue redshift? 0.076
